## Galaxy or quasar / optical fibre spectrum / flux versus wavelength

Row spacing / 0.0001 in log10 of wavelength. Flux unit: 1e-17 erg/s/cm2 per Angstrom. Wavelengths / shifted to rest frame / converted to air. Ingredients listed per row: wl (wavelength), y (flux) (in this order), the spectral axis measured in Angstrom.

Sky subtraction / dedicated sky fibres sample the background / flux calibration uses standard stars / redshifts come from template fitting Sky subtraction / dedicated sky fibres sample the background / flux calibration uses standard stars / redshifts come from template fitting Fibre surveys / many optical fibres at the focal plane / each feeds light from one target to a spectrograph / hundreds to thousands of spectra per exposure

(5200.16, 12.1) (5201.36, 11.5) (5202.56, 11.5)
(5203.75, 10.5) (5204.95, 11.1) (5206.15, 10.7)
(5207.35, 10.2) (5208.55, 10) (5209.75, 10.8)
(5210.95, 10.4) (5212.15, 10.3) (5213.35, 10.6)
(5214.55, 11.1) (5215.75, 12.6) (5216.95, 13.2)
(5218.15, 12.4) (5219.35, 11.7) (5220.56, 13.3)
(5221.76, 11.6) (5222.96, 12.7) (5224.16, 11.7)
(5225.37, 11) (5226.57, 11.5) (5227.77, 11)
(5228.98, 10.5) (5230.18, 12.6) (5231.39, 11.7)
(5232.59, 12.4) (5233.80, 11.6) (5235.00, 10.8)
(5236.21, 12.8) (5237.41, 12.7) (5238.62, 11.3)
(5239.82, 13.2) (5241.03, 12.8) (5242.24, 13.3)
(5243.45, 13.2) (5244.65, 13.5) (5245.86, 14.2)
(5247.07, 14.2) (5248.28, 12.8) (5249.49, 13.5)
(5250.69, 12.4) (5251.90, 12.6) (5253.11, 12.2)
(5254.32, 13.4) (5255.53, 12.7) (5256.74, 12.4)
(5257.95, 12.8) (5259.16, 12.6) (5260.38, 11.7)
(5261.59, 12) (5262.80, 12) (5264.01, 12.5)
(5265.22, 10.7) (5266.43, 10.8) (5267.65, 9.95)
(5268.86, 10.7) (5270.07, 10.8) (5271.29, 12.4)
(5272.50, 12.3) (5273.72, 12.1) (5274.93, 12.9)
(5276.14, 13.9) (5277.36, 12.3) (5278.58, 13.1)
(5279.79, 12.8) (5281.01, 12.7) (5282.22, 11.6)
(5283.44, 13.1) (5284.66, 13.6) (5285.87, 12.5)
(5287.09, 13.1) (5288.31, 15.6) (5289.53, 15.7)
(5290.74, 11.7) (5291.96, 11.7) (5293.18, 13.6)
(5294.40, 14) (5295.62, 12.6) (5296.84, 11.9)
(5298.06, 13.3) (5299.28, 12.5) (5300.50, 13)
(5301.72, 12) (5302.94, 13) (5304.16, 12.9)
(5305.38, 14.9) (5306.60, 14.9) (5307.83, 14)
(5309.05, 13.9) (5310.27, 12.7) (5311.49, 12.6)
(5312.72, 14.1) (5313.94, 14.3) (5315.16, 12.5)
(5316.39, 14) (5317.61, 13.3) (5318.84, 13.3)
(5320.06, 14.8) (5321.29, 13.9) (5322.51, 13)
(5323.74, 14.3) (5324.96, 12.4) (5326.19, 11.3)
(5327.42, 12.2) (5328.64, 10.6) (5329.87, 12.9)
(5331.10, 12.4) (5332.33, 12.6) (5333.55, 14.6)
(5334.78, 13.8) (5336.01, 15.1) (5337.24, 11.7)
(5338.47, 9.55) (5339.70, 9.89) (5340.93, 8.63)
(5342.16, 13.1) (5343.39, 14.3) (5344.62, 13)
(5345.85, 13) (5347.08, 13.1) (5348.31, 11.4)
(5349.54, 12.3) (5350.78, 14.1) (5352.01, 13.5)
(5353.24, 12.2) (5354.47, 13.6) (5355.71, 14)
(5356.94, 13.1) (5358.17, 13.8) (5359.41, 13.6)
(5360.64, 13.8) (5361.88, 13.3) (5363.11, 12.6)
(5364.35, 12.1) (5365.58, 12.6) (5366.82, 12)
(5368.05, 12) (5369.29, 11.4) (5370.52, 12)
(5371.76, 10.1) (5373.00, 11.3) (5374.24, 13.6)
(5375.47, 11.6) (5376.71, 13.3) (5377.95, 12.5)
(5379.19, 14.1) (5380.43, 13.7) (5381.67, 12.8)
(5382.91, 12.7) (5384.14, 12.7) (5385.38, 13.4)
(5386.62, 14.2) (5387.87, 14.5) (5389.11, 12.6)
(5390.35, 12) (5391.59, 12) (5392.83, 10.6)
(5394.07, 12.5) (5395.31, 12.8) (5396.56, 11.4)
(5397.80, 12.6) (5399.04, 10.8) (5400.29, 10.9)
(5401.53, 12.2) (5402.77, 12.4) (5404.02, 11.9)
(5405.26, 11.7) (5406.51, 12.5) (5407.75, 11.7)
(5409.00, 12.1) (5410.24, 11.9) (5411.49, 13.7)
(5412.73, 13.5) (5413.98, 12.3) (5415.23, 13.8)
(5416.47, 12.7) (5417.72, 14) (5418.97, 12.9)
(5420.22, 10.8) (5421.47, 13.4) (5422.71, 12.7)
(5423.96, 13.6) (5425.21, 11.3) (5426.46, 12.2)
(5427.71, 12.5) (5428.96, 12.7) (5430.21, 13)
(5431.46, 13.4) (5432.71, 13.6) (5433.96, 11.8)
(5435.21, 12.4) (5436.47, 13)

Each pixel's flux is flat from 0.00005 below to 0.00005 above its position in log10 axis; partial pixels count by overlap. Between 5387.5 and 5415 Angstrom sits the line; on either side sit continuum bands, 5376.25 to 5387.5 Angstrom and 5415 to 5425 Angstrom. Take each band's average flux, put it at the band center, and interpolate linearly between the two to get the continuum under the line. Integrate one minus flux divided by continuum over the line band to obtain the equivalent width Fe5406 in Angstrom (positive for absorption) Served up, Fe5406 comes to 1.8 Angstrom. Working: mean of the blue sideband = 13.3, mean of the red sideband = 12.9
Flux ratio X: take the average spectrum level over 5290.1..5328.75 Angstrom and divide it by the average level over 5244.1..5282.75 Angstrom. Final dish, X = 1.06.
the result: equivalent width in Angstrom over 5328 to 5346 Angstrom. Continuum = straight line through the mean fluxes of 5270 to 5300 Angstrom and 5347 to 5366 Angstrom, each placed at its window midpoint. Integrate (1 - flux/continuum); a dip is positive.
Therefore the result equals 0.97 Angstrom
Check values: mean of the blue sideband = 12.9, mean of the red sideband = 13.1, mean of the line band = 12.3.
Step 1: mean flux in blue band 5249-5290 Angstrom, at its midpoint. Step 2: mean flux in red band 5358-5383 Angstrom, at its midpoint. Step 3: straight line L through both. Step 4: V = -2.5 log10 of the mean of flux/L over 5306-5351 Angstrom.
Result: -0.03 mag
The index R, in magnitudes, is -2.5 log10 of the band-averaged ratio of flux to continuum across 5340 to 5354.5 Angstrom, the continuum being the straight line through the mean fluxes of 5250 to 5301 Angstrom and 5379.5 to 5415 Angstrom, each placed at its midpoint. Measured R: -0.01 mag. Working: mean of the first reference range 12.5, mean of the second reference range 12.5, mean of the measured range 12.6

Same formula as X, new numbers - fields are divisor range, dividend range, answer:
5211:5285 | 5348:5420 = 1.03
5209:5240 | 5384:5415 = 1.05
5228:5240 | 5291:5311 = 1.11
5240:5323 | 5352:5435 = 0.98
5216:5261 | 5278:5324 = 1.07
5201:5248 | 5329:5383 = 1.07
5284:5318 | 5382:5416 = 0.93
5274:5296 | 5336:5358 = 0.95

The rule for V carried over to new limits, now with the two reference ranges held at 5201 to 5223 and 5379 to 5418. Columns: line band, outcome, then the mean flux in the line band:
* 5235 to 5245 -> -0.106 mag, 12.7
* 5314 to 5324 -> -0.136 mag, 13.6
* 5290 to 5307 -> -0.096 mag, 13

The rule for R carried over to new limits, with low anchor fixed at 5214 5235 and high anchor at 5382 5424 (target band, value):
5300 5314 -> -0.112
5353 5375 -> -0.022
